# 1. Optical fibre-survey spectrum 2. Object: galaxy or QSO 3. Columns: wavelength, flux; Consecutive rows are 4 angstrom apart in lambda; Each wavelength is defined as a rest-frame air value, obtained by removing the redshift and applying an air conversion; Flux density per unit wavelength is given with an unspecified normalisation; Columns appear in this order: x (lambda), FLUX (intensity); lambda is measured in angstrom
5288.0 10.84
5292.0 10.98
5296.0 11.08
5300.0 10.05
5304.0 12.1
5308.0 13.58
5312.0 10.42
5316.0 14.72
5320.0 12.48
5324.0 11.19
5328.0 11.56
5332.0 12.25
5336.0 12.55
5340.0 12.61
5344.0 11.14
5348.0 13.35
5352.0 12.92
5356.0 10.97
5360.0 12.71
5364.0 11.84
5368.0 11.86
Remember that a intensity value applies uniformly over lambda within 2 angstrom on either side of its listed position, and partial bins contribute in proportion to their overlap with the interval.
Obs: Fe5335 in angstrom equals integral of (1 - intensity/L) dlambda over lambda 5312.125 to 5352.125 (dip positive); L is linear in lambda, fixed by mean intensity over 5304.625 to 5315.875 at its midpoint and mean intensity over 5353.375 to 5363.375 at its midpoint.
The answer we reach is -0.5 angstrom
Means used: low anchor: 12.5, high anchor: 11.9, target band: 12.4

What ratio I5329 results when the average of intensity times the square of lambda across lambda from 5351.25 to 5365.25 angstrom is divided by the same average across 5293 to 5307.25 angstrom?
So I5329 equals 1.09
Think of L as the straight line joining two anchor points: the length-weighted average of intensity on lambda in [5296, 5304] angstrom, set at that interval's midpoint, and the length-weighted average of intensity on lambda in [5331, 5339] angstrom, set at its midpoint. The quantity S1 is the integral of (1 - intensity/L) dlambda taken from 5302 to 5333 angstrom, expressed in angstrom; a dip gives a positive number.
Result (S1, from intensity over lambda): -1.8 angstrom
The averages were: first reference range 10.8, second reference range 12.4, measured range 12.3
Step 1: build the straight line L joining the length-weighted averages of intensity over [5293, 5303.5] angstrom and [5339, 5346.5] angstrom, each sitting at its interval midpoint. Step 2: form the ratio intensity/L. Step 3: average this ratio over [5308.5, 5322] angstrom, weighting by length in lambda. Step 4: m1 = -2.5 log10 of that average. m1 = -0.13 mag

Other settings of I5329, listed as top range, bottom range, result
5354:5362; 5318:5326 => 1.01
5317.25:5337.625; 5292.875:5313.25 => 1.07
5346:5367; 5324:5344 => 1.03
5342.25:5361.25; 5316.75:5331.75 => 1.02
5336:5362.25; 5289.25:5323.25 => 1.05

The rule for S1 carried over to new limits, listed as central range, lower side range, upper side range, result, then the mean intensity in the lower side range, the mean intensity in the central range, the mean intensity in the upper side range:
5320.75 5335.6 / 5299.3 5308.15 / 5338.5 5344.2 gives 0.17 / 11.8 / 11.8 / 12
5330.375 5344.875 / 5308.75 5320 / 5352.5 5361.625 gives 0.10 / 12.7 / 12.2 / 12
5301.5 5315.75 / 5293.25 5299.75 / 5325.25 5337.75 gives -1.35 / 10.8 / 12.3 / 12.1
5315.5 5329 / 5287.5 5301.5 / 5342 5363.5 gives -1.04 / 10.8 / 12.3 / 12.2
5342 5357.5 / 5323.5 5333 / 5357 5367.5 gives -0.25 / 11.7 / 12.1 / 12.1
